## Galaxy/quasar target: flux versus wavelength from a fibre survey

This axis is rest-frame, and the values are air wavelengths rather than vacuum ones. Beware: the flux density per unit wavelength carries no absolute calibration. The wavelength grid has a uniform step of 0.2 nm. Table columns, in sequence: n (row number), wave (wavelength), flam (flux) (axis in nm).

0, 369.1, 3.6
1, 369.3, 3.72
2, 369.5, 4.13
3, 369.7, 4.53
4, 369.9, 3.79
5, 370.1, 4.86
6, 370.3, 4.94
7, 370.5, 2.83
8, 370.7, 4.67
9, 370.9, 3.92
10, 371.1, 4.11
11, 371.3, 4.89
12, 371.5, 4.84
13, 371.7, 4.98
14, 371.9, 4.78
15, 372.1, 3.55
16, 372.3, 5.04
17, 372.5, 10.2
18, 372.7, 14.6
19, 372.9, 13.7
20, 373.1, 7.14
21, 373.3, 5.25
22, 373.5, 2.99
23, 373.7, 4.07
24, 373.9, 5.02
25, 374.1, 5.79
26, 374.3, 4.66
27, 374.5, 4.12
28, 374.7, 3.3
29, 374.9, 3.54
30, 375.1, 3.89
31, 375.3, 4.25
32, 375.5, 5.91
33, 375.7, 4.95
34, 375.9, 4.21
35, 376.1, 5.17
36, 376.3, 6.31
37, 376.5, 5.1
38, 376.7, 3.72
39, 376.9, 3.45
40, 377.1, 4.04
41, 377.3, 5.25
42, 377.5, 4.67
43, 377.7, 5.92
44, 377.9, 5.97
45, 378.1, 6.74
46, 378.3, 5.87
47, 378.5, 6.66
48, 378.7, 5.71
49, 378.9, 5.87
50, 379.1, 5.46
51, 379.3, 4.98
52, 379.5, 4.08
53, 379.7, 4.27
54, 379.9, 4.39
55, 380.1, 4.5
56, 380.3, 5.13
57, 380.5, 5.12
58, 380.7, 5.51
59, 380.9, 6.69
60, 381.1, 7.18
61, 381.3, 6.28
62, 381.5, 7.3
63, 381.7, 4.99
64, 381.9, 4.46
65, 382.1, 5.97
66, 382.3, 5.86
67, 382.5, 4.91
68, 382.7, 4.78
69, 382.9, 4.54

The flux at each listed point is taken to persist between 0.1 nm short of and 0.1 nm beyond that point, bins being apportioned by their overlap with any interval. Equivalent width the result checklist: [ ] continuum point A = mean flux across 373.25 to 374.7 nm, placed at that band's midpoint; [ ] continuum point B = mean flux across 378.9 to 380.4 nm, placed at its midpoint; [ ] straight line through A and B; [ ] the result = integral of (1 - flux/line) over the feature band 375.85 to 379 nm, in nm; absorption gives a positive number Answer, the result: -0.45 nm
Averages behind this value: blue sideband 4.45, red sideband 4.77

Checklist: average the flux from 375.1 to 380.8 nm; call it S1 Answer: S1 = 5.09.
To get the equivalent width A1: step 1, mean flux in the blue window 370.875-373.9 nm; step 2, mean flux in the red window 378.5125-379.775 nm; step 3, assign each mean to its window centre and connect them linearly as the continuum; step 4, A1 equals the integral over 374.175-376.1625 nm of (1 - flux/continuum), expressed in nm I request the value 0.49 nm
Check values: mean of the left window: 6.29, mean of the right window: 5.19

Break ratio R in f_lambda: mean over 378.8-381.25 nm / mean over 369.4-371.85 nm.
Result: 1.21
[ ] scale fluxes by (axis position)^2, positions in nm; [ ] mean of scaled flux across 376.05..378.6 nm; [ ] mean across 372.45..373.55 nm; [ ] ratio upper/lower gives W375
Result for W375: 0.59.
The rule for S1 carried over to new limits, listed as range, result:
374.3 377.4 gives 4.49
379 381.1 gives 5.12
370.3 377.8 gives 5.26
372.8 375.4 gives 5.21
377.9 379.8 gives 5.54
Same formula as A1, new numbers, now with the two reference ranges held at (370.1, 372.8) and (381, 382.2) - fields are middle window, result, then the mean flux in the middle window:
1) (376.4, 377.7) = 0.301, 4.49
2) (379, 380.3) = 0.283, 4.65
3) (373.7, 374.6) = 0.144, 4.81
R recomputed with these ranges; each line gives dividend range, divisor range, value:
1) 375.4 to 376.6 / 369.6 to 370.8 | 1.24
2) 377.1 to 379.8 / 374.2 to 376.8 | 1.20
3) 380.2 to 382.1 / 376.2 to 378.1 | 1.16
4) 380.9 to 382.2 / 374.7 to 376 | 1.39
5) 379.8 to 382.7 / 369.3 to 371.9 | 1.27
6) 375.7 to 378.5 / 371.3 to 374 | 0.79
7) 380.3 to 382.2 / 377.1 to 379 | 1.03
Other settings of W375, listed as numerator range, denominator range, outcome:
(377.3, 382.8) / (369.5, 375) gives 1.07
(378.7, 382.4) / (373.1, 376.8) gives 1.21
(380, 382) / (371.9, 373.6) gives 0.78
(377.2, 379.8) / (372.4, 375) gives 0.87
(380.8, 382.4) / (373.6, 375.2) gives 1.47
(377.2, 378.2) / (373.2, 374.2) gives 1.26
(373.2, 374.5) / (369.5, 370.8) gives 1.10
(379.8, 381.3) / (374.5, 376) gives 1.33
